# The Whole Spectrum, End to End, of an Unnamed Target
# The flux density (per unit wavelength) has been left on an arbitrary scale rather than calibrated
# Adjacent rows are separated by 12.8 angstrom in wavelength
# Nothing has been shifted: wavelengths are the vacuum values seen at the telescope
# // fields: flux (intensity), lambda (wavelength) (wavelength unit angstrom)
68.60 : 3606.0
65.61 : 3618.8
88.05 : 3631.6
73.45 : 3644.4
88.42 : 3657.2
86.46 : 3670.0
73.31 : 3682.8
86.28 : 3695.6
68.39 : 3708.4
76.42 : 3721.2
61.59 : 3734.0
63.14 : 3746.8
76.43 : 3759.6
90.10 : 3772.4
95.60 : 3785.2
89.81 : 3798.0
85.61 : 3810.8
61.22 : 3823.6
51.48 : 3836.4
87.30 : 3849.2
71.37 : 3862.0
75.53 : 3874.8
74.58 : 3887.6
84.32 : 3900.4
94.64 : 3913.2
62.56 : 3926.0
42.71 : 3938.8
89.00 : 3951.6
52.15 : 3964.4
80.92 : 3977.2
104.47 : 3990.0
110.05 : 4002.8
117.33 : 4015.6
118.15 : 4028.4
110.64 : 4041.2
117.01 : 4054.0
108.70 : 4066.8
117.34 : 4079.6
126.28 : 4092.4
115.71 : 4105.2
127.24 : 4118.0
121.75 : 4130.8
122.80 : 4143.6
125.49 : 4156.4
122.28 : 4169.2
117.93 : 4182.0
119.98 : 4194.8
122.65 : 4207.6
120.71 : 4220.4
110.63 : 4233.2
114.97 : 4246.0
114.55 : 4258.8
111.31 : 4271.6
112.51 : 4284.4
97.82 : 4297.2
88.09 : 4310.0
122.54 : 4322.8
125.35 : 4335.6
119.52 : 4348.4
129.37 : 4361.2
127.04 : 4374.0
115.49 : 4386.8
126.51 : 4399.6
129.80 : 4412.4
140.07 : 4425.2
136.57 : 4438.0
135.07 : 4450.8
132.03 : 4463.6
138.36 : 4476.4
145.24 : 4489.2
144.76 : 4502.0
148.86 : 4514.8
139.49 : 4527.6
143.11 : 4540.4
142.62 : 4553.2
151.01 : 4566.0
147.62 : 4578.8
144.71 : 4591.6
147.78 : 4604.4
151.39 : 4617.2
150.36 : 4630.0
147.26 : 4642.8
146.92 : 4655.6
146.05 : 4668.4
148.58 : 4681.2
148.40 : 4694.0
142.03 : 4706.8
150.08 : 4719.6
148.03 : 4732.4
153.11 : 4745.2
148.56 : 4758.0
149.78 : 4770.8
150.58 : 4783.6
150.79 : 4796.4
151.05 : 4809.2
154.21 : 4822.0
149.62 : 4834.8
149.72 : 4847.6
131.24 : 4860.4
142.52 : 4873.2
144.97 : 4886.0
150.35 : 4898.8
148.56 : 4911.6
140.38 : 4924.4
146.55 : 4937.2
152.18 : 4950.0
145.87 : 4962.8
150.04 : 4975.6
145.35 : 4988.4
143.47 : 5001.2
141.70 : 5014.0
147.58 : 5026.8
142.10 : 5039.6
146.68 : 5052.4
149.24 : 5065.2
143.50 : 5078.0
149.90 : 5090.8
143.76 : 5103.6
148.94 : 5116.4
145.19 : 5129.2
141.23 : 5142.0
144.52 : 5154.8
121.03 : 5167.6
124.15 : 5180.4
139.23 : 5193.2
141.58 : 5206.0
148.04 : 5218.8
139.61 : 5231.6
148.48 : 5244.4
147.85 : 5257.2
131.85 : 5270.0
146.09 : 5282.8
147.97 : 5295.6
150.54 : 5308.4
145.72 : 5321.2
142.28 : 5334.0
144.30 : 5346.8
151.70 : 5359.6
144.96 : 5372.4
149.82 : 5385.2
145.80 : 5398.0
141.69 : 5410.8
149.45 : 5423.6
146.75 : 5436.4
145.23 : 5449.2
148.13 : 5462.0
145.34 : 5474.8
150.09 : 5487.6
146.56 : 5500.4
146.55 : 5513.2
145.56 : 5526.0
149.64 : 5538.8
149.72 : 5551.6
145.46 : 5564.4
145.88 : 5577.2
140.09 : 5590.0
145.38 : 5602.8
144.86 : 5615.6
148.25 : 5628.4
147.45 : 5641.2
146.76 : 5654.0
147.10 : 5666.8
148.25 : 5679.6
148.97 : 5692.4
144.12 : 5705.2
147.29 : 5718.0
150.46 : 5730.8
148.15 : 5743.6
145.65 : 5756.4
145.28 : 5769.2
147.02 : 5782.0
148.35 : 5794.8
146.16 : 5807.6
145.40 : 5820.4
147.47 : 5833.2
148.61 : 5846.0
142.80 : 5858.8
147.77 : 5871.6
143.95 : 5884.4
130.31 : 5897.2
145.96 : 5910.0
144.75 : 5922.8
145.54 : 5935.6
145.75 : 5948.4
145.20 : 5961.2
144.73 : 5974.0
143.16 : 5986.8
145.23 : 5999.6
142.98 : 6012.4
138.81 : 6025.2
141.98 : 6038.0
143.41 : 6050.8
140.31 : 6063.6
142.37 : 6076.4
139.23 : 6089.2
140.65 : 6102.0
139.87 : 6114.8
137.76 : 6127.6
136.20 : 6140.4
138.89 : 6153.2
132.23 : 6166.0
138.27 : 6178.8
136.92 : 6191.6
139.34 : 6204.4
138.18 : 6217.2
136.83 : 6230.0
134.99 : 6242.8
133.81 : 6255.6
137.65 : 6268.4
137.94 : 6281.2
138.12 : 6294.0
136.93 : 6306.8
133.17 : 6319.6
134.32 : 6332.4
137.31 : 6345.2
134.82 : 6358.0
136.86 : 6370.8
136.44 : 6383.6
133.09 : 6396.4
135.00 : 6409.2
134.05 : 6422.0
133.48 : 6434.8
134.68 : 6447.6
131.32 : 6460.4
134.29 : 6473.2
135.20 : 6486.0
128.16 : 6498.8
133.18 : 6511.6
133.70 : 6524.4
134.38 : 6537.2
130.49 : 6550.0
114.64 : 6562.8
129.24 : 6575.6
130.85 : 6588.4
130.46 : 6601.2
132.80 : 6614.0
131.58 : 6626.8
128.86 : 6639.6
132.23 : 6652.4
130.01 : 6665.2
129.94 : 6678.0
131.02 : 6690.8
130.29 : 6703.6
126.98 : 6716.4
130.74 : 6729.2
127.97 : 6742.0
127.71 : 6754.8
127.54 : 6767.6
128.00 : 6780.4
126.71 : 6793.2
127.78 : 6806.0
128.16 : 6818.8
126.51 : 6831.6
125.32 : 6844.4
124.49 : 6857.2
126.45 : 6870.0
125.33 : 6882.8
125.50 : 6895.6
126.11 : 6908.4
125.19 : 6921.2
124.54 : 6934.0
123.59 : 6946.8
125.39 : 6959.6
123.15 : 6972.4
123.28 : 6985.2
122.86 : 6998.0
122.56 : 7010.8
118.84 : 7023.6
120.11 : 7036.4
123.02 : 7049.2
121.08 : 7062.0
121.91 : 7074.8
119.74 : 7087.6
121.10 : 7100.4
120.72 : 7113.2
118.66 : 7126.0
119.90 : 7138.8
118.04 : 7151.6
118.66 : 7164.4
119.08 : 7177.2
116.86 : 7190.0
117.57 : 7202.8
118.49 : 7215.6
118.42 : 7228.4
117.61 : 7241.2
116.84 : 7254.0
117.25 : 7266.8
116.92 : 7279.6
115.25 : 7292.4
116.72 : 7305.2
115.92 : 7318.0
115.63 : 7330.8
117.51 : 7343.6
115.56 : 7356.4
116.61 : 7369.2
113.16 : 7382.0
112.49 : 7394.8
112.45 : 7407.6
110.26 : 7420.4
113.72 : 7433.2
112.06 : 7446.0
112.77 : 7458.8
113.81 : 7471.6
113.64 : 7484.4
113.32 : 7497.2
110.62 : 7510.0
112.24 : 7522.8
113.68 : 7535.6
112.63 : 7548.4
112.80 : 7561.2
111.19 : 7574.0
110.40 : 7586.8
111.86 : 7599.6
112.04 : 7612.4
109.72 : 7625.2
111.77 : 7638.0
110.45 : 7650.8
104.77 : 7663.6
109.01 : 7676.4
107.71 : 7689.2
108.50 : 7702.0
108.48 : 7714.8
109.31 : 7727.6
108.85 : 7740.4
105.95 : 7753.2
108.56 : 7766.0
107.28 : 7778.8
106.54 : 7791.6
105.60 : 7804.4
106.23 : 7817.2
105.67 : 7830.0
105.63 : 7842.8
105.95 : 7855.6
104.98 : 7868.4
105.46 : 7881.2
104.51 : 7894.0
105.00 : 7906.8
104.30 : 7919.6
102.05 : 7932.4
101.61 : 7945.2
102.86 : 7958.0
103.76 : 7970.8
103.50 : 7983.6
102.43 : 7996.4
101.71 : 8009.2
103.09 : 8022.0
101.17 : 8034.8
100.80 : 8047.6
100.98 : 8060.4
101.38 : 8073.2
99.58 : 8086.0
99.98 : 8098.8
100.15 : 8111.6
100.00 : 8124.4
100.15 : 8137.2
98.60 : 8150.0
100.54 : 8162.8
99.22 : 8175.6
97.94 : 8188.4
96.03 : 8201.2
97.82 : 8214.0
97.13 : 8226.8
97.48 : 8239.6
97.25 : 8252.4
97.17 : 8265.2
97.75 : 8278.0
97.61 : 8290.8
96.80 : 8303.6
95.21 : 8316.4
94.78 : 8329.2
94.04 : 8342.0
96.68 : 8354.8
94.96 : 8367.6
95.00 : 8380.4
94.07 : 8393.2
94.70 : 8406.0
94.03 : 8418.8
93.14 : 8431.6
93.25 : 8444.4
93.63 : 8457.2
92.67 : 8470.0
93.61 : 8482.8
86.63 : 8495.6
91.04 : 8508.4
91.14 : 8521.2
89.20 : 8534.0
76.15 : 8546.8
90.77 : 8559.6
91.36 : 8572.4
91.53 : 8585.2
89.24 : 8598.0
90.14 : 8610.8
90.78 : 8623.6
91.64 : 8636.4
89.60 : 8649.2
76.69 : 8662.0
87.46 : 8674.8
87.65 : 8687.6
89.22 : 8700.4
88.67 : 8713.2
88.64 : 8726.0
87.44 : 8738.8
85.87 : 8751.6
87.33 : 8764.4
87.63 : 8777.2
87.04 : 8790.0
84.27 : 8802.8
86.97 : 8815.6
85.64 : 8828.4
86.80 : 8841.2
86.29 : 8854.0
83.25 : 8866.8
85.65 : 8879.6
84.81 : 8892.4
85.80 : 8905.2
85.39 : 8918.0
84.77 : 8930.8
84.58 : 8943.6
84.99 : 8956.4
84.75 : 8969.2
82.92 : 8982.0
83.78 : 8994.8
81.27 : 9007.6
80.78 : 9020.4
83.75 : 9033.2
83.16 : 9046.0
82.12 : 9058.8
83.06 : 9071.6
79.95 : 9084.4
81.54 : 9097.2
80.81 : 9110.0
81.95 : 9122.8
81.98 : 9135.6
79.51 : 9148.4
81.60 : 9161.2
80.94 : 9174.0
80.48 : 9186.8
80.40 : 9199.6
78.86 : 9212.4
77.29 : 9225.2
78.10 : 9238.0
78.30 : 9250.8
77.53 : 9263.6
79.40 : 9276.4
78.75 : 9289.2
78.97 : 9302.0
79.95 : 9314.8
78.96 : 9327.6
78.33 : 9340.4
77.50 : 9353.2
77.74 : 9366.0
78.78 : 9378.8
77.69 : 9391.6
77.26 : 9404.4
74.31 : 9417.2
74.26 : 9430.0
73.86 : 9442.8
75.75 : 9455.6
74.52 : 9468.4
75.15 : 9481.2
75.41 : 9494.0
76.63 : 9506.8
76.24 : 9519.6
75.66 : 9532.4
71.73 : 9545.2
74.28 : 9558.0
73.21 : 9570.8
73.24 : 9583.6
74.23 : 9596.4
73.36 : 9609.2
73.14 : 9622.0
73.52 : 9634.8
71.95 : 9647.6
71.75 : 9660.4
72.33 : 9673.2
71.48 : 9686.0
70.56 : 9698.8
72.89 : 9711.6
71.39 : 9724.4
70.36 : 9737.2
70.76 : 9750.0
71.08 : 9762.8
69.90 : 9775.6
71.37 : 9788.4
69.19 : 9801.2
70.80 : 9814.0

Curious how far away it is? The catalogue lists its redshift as 0.00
